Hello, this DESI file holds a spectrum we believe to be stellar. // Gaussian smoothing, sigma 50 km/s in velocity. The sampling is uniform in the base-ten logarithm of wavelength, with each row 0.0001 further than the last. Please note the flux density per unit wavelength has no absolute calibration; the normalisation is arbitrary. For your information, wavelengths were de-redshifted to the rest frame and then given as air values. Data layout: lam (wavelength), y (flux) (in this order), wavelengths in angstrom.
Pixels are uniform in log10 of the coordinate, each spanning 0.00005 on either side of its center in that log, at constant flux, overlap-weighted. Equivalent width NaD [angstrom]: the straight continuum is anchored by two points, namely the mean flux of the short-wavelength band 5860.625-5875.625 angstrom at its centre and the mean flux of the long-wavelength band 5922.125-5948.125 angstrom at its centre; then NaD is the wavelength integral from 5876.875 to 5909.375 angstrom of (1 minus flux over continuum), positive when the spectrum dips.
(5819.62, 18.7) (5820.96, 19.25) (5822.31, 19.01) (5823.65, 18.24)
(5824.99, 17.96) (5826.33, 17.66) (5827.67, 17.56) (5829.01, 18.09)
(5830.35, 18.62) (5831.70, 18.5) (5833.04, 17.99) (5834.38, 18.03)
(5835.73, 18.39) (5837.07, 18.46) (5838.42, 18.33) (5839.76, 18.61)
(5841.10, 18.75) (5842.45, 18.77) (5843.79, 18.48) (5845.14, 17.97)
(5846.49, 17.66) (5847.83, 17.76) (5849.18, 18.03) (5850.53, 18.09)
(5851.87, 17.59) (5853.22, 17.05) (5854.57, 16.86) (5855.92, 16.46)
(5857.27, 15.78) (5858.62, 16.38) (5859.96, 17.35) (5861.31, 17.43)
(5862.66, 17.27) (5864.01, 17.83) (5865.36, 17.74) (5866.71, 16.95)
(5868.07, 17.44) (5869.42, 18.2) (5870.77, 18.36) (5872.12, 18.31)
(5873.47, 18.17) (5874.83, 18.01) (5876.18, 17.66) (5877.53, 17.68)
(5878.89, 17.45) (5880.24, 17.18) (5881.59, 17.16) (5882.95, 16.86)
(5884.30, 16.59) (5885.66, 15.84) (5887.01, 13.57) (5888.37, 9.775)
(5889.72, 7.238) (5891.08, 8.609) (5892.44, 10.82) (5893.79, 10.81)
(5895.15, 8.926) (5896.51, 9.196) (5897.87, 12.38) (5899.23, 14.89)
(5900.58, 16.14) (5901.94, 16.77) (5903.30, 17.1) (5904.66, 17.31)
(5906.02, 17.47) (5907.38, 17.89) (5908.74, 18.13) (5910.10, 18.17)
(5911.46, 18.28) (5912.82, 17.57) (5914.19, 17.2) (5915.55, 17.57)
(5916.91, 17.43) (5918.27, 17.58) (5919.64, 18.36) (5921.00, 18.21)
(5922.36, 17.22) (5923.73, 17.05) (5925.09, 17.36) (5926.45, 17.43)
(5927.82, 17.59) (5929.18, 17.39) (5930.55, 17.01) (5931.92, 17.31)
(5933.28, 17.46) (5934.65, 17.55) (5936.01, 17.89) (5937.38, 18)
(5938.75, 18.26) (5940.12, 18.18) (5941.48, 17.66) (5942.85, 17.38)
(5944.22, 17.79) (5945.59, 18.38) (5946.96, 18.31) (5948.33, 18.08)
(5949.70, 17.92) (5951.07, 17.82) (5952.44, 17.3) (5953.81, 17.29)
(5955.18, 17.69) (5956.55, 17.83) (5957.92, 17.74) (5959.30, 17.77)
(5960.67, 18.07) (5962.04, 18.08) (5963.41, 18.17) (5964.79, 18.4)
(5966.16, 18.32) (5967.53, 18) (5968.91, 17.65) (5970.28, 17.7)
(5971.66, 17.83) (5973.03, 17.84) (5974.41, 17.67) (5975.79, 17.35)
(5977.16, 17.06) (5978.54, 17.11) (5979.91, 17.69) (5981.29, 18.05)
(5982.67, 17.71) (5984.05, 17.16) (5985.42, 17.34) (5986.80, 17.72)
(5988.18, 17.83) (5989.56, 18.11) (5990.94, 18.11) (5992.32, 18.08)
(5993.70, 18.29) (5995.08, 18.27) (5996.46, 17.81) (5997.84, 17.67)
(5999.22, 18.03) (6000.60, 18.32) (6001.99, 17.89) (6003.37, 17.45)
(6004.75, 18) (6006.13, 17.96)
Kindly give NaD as 6.11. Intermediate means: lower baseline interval 17.8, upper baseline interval 17.7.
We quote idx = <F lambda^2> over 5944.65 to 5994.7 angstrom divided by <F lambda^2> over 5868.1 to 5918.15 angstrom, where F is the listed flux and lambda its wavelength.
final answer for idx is 1.2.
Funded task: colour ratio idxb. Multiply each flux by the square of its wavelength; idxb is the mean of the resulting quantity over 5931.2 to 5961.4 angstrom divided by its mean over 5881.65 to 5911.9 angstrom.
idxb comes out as 1.27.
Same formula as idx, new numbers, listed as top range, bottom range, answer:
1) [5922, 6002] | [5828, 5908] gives 1.12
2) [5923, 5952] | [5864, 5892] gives 1.13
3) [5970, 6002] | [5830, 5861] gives 1.05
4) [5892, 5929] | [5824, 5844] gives 0.91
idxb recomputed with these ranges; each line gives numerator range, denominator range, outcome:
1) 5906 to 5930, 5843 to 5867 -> 1.04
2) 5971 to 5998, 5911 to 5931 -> 1.03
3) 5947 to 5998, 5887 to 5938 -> 1.15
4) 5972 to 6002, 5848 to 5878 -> 1.06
